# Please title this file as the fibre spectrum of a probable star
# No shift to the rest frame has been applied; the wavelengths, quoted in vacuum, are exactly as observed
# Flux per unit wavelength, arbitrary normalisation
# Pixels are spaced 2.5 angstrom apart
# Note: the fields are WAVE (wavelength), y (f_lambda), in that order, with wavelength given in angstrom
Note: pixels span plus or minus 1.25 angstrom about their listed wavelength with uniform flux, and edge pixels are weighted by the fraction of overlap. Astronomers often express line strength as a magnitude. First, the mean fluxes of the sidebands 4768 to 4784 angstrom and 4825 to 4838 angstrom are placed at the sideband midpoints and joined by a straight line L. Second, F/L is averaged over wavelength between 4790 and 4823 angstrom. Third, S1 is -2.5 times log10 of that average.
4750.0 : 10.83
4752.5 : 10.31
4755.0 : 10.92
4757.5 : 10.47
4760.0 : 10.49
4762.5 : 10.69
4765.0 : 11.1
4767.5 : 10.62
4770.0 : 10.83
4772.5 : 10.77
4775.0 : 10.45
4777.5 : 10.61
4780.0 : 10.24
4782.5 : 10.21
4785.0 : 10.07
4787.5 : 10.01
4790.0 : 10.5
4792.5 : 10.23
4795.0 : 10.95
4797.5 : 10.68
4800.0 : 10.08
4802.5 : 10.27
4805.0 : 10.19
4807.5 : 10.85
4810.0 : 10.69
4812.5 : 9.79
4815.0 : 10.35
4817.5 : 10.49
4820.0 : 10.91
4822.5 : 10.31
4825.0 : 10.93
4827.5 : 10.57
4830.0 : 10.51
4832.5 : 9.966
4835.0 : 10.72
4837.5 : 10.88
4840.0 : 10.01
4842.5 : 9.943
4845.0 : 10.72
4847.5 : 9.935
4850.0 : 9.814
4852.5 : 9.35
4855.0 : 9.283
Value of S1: 0.009 mag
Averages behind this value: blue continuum 10.5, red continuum 10.5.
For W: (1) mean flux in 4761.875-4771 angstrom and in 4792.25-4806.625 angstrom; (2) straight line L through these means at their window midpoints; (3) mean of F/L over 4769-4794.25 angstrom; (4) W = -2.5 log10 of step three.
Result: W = 0.02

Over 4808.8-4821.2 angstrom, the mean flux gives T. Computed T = 10.4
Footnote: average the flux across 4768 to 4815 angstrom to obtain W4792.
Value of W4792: 10.4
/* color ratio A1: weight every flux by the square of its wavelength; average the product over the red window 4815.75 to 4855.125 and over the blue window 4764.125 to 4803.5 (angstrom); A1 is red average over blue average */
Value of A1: 1.00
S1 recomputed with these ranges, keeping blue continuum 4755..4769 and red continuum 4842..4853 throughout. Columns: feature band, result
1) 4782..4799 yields 0.01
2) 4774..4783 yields 0.02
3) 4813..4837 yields -0.04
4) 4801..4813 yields -0.01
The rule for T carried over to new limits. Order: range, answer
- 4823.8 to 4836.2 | 10.5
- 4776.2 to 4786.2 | 10.3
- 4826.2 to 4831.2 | 10.5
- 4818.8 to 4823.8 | 10.6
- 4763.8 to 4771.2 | 10.8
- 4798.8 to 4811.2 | 10.4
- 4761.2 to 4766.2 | 10.9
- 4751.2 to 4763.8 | 10.6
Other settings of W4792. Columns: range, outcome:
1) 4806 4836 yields 10.5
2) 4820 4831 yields 10.6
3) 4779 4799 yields 10.4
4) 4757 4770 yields 10.7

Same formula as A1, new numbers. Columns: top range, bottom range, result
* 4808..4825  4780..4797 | 1.03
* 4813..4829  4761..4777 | 1.00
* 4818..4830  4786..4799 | 1.03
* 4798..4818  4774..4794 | 1.01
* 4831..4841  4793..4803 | 1.01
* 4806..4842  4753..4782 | 1.01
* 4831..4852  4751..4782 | 0.99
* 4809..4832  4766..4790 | 1.02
